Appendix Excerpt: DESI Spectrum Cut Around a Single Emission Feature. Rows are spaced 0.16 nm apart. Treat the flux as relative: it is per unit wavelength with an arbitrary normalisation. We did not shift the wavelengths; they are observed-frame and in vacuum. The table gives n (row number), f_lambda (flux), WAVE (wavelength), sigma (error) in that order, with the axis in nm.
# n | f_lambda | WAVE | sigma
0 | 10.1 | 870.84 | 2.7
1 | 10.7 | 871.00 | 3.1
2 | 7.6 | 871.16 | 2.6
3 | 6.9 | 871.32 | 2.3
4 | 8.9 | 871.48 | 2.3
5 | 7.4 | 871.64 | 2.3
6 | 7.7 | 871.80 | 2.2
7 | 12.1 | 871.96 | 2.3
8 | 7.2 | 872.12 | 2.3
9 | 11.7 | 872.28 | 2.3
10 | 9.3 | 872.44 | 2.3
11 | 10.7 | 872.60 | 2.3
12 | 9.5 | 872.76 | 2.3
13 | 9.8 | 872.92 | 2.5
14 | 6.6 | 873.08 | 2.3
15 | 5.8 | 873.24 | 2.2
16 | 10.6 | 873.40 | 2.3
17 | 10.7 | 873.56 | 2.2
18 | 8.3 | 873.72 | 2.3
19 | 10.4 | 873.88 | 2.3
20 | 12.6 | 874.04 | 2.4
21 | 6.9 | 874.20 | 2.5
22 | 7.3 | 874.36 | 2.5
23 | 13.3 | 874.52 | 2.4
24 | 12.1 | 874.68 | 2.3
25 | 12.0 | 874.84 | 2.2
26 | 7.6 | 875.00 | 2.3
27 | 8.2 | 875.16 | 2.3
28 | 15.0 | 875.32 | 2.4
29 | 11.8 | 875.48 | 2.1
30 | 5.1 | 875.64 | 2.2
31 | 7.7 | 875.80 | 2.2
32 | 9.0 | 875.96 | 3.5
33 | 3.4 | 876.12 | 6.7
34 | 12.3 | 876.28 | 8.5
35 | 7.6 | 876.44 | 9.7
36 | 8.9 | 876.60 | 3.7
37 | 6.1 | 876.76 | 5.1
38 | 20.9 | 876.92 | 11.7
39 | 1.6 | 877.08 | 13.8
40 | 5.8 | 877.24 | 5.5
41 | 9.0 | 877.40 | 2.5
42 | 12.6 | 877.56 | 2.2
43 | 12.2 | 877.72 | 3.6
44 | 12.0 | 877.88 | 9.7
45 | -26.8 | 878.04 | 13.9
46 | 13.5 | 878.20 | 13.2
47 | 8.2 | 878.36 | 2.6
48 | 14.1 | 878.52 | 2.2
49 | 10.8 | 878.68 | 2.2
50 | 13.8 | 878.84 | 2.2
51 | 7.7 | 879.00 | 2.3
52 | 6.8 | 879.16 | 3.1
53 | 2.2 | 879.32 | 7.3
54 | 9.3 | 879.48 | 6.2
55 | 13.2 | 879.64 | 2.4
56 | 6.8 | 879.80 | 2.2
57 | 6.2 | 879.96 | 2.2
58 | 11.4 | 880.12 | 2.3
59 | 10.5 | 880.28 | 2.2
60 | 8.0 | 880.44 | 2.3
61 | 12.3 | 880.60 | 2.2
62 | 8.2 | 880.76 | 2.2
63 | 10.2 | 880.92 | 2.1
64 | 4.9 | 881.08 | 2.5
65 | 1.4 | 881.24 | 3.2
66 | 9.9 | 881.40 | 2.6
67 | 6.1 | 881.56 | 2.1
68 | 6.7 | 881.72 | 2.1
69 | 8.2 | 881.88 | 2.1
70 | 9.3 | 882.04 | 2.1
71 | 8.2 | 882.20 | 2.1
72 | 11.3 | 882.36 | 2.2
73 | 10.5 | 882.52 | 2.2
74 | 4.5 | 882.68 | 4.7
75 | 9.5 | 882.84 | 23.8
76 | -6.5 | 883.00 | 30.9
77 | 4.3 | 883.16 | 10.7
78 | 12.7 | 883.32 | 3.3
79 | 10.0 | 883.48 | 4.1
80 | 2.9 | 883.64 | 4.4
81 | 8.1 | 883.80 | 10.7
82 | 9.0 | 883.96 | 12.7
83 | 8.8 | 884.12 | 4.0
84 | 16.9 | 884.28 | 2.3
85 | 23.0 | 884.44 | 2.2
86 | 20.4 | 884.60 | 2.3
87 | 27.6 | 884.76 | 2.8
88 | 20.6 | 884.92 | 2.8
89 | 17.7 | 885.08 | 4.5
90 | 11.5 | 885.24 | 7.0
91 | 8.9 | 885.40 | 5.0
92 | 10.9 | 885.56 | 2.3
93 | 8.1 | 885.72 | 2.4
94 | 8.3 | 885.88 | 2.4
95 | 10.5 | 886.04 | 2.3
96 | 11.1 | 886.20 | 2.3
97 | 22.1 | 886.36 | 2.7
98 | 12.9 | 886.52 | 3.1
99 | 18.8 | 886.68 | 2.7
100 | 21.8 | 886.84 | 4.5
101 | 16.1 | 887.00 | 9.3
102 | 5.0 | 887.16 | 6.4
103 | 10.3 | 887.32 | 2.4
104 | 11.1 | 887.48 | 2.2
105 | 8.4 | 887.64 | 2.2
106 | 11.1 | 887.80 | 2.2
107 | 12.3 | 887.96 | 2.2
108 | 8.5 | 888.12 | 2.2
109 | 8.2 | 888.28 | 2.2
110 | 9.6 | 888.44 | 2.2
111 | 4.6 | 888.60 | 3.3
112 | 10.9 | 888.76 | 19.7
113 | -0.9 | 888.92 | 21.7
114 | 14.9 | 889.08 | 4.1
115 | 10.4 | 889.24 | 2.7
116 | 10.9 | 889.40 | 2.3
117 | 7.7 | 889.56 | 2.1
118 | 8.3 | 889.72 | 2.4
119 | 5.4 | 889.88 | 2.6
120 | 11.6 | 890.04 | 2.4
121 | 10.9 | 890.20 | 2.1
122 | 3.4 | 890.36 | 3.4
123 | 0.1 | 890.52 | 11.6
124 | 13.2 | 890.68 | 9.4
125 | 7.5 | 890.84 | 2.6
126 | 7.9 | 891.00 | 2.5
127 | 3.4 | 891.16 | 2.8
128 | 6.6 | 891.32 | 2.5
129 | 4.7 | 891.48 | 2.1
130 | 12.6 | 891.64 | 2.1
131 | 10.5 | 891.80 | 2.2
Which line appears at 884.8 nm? [S II] 6716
